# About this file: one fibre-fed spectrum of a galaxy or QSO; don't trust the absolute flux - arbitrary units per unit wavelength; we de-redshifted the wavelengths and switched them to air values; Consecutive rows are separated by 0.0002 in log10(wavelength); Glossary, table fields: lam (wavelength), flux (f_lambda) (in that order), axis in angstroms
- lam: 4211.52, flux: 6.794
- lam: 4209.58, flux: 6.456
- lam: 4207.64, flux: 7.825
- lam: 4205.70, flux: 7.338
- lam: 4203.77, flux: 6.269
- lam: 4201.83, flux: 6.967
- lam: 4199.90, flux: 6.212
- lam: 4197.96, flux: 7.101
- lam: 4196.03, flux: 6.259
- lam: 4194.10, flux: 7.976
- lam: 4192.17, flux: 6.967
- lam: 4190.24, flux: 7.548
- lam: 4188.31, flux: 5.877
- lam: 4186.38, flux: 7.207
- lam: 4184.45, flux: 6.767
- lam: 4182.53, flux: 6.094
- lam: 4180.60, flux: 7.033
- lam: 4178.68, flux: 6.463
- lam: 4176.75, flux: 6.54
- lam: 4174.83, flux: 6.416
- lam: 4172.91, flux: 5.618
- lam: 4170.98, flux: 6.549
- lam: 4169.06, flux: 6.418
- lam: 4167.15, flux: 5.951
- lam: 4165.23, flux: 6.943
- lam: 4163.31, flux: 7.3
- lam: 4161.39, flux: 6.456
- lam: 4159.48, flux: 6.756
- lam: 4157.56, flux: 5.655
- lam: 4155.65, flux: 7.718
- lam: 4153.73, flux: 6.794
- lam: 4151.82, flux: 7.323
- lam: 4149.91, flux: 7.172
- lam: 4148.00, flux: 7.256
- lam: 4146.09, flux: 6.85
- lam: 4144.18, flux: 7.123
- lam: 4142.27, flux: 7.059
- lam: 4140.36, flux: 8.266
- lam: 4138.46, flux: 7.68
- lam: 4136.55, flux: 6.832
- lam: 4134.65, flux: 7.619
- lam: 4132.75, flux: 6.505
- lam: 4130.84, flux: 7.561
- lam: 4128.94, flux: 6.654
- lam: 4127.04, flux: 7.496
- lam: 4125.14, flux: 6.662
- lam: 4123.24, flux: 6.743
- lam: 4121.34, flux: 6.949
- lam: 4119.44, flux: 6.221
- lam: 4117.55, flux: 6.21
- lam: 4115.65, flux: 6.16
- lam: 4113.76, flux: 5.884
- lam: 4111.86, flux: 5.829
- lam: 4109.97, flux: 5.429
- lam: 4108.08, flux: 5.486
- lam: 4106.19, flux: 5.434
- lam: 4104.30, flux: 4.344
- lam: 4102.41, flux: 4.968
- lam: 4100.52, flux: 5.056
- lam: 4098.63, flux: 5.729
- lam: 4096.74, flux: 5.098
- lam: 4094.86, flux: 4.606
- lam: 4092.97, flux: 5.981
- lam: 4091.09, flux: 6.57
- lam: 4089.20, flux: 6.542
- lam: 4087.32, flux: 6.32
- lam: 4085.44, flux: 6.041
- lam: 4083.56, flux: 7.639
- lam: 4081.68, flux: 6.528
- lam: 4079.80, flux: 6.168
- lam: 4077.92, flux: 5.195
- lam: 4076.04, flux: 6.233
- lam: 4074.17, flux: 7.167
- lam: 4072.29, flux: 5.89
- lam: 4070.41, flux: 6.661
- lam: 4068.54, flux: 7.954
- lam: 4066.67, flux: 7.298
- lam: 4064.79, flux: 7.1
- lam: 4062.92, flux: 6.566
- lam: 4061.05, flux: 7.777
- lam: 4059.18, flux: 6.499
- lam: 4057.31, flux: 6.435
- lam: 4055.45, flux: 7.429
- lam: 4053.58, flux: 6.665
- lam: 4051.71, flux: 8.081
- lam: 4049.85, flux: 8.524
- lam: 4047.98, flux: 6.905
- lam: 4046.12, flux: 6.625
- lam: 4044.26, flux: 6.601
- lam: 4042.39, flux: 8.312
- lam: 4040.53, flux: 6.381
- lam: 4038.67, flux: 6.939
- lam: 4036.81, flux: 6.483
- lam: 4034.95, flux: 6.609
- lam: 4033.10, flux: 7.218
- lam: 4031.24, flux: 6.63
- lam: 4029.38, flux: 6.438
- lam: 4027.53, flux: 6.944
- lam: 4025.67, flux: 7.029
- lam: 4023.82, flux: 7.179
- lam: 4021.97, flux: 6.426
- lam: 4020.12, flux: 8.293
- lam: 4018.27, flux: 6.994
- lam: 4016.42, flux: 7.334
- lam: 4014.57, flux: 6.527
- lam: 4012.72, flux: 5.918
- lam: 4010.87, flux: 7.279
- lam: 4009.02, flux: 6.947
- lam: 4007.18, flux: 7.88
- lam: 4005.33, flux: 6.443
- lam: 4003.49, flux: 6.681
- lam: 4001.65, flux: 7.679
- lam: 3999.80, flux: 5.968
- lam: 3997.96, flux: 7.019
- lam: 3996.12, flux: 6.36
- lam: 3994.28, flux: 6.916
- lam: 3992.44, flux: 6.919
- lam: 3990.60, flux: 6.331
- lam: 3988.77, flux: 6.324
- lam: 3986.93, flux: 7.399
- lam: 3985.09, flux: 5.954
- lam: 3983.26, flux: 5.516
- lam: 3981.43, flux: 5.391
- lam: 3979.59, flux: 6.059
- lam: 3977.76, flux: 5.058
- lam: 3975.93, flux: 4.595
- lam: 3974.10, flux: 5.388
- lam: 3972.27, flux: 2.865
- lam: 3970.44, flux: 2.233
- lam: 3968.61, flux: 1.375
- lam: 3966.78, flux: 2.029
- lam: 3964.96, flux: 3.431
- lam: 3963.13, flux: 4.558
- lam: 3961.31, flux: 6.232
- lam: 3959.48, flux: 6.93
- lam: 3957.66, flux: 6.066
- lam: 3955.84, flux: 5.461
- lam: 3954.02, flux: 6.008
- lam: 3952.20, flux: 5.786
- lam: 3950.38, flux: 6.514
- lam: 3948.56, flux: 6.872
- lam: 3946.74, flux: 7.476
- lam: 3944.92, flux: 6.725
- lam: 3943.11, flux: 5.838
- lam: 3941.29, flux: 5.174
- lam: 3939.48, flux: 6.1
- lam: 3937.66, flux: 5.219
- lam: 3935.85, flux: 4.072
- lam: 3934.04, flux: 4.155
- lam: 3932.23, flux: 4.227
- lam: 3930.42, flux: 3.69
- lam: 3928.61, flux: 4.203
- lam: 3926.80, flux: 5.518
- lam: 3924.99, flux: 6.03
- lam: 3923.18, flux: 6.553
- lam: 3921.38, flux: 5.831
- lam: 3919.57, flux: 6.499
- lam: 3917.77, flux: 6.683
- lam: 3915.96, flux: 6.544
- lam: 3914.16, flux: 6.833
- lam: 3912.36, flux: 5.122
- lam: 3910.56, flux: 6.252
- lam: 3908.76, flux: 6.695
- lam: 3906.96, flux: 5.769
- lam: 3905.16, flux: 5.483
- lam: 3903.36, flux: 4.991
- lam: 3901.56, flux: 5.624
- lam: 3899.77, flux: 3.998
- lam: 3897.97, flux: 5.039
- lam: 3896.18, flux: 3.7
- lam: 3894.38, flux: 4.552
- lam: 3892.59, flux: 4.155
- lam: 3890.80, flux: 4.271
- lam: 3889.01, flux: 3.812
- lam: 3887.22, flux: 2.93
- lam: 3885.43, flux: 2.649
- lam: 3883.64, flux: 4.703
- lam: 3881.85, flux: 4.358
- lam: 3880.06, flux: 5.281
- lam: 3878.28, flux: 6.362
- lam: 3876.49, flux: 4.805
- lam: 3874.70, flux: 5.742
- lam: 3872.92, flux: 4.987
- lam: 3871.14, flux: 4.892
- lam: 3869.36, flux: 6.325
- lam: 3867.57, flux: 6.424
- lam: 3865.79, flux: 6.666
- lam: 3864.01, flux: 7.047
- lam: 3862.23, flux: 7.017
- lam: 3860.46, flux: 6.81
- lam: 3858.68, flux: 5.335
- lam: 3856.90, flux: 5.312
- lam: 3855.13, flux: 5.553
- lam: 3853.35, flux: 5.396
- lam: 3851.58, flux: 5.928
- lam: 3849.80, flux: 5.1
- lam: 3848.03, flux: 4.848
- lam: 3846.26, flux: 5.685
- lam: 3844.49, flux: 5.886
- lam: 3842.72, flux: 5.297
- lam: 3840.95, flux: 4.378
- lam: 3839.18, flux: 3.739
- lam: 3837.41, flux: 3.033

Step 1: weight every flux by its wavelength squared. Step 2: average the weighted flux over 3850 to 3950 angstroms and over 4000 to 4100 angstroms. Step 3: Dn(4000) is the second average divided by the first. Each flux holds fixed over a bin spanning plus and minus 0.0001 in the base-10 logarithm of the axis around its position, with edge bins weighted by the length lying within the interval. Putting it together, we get 1.3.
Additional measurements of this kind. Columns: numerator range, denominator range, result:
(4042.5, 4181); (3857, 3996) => 1.35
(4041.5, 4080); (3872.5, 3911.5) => 1.57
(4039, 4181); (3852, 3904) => 1.44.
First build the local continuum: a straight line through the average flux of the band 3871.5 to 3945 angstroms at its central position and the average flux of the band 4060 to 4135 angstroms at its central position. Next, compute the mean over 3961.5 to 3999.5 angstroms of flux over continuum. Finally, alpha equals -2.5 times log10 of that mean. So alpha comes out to 0.09 mag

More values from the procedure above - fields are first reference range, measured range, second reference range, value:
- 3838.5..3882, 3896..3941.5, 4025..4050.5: 0.119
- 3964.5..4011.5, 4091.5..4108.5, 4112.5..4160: 0.255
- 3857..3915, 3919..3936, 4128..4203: 0.083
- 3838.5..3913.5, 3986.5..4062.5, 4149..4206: -0.168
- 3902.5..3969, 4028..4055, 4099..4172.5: -0.161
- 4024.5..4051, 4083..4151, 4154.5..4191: 0.060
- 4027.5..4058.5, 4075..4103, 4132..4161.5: 0.188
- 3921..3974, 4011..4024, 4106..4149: -0.215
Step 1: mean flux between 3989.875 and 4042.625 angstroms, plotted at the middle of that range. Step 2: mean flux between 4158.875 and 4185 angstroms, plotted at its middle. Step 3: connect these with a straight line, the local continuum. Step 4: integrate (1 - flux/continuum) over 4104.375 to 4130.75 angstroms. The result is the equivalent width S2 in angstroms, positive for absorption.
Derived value 1.66 angstroms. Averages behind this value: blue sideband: 6.88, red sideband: 6.52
